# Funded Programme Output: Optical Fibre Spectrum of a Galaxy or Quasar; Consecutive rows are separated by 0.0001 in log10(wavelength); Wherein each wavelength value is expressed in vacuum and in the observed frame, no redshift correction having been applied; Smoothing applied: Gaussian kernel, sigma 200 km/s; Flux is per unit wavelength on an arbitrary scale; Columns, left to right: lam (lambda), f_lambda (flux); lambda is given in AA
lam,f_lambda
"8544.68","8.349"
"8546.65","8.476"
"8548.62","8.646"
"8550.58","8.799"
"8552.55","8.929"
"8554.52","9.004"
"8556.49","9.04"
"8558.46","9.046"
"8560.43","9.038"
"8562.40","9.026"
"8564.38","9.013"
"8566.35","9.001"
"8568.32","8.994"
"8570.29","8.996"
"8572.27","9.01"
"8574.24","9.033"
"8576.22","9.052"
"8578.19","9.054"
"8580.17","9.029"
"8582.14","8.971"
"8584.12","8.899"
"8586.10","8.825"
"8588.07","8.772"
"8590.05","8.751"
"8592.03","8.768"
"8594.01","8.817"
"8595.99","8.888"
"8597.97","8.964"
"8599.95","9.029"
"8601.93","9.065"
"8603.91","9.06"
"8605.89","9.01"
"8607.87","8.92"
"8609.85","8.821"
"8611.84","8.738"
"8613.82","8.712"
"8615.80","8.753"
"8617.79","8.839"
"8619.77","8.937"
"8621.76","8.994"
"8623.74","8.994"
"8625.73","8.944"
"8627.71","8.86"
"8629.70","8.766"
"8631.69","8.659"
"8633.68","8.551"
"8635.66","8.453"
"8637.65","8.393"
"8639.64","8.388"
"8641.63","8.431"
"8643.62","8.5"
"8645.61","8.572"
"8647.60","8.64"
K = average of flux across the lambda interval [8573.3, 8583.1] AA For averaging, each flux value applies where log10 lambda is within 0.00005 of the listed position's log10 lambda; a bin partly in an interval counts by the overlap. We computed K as 9.03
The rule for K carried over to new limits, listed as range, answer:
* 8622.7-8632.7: 8.84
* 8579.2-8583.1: 9.01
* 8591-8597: 8.82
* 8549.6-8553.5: 8.87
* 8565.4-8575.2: 9.01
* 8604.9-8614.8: 8.84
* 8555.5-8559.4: 9.04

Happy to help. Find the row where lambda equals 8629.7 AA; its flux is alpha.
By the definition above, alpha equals 8.766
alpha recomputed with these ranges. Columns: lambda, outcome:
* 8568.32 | 8.994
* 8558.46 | 9.046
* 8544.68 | 8.349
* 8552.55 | 8.929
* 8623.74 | 8.994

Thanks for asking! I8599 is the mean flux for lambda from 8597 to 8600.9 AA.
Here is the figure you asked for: 9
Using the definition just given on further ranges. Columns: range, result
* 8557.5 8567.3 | 9.02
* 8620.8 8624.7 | 9.01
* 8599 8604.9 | 9.05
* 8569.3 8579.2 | 9.03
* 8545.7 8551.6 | 8.65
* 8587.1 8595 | 8.77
